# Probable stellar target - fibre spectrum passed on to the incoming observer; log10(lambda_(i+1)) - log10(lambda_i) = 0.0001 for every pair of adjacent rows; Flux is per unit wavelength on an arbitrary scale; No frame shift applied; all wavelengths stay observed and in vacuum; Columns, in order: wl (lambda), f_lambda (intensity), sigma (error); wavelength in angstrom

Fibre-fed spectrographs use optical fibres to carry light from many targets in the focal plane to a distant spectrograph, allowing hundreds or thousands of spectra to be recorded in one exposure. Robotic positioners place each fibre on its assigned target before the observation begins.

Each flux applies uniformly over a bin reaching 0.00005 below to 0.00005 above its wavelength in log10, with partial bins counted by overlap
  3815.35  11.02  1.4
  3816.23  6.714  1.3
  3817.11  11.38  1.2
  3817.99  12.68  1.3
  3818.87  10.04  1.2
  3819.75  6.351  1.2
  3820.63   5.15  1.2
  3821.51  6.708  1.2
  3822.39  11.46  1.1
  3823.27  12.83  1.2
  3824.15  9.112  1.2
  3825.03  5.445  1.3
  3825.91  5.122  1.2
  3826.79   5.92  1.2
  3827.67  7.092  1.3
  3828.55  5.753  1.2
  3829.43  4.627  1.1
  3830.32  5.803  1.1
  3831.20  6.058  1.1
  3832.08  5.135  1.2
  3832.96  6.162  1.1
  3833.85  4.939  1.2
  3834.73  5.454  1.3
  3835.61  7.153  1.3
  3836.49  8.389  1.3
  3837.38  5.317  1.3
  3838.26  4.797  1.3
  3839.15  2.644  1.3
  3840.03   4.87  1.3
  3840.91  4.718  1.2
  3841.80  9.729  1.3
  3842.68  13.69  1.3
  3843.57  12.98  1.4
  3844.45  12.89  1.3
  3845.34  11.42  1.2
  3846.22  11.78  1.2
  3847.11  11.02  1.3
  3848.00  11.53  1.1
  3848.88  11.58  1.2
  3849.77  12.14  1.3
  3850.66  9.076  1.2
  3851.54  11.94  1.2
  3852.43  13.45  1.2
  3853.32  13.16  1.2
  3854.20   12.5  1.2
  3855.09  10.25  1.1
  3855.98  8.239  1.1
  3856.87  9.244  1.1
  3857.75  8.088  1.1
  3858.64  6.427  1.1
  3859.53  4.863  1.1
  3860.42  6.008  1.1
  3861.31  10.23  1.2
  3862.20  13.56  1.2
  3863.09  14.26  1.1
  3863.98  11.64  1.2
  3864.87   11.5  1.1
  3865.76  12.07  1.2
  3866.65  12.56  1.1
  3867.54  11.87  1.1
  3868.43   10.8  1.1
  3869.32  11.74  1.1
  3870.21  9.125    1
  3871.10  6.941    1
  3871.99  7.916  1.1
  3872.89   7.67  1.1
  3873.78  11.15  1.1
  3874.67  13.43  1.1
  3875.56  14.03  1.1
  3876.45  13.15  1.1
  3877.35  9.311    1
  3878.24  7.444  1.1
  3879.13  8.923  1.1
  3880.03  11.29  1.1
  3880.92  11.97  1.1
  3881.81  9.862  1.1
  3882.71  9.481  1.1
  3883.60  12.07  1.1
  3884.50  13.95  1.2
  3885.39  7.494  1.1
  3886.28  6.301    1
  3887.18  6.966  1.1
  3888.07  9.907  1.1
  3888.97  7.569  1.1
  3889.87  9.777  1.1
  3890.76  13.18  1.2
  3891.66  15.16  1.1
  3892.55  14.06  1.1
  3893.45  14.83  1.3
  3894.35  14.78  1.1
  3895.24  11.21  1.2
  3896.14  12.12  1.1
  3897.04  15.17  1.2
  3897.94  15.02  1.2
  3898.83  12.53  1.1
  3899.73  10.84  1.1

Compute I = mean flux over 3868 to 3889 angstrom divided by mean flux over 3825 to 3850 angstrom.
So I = 1.3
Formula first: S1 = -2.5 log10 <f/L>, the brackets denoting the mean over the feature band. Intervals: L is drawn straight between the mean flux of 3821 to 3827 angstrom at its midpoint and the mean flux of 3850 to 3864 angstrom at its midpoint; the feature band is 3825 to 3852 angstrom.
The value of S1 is 0.15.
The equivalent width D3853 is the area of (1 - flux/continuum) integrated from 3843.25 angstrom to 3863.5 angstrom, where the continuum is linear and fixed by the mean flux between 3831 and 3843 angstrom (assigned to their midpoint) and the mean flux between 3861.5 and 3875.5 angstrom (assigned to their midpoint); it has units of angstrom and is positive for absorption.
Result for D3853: -4.8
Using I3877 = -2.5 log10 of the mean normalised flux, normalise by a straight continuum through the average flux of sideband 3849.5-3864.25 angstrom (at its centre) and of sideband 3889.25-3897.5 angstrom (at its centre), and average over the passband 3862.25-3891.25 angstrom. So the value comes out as 0.123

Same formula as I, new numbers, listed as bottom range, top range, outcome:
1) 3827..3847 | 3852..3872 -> 1.40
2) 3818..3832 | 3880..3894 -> 1.49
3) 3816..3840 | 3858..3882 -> 1.49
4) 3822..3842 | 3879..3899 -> 1.79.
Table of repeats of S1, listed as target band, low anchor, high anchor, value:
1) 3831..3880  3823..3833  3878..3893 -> -0.15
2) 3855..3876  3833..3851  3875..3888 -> -0.06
